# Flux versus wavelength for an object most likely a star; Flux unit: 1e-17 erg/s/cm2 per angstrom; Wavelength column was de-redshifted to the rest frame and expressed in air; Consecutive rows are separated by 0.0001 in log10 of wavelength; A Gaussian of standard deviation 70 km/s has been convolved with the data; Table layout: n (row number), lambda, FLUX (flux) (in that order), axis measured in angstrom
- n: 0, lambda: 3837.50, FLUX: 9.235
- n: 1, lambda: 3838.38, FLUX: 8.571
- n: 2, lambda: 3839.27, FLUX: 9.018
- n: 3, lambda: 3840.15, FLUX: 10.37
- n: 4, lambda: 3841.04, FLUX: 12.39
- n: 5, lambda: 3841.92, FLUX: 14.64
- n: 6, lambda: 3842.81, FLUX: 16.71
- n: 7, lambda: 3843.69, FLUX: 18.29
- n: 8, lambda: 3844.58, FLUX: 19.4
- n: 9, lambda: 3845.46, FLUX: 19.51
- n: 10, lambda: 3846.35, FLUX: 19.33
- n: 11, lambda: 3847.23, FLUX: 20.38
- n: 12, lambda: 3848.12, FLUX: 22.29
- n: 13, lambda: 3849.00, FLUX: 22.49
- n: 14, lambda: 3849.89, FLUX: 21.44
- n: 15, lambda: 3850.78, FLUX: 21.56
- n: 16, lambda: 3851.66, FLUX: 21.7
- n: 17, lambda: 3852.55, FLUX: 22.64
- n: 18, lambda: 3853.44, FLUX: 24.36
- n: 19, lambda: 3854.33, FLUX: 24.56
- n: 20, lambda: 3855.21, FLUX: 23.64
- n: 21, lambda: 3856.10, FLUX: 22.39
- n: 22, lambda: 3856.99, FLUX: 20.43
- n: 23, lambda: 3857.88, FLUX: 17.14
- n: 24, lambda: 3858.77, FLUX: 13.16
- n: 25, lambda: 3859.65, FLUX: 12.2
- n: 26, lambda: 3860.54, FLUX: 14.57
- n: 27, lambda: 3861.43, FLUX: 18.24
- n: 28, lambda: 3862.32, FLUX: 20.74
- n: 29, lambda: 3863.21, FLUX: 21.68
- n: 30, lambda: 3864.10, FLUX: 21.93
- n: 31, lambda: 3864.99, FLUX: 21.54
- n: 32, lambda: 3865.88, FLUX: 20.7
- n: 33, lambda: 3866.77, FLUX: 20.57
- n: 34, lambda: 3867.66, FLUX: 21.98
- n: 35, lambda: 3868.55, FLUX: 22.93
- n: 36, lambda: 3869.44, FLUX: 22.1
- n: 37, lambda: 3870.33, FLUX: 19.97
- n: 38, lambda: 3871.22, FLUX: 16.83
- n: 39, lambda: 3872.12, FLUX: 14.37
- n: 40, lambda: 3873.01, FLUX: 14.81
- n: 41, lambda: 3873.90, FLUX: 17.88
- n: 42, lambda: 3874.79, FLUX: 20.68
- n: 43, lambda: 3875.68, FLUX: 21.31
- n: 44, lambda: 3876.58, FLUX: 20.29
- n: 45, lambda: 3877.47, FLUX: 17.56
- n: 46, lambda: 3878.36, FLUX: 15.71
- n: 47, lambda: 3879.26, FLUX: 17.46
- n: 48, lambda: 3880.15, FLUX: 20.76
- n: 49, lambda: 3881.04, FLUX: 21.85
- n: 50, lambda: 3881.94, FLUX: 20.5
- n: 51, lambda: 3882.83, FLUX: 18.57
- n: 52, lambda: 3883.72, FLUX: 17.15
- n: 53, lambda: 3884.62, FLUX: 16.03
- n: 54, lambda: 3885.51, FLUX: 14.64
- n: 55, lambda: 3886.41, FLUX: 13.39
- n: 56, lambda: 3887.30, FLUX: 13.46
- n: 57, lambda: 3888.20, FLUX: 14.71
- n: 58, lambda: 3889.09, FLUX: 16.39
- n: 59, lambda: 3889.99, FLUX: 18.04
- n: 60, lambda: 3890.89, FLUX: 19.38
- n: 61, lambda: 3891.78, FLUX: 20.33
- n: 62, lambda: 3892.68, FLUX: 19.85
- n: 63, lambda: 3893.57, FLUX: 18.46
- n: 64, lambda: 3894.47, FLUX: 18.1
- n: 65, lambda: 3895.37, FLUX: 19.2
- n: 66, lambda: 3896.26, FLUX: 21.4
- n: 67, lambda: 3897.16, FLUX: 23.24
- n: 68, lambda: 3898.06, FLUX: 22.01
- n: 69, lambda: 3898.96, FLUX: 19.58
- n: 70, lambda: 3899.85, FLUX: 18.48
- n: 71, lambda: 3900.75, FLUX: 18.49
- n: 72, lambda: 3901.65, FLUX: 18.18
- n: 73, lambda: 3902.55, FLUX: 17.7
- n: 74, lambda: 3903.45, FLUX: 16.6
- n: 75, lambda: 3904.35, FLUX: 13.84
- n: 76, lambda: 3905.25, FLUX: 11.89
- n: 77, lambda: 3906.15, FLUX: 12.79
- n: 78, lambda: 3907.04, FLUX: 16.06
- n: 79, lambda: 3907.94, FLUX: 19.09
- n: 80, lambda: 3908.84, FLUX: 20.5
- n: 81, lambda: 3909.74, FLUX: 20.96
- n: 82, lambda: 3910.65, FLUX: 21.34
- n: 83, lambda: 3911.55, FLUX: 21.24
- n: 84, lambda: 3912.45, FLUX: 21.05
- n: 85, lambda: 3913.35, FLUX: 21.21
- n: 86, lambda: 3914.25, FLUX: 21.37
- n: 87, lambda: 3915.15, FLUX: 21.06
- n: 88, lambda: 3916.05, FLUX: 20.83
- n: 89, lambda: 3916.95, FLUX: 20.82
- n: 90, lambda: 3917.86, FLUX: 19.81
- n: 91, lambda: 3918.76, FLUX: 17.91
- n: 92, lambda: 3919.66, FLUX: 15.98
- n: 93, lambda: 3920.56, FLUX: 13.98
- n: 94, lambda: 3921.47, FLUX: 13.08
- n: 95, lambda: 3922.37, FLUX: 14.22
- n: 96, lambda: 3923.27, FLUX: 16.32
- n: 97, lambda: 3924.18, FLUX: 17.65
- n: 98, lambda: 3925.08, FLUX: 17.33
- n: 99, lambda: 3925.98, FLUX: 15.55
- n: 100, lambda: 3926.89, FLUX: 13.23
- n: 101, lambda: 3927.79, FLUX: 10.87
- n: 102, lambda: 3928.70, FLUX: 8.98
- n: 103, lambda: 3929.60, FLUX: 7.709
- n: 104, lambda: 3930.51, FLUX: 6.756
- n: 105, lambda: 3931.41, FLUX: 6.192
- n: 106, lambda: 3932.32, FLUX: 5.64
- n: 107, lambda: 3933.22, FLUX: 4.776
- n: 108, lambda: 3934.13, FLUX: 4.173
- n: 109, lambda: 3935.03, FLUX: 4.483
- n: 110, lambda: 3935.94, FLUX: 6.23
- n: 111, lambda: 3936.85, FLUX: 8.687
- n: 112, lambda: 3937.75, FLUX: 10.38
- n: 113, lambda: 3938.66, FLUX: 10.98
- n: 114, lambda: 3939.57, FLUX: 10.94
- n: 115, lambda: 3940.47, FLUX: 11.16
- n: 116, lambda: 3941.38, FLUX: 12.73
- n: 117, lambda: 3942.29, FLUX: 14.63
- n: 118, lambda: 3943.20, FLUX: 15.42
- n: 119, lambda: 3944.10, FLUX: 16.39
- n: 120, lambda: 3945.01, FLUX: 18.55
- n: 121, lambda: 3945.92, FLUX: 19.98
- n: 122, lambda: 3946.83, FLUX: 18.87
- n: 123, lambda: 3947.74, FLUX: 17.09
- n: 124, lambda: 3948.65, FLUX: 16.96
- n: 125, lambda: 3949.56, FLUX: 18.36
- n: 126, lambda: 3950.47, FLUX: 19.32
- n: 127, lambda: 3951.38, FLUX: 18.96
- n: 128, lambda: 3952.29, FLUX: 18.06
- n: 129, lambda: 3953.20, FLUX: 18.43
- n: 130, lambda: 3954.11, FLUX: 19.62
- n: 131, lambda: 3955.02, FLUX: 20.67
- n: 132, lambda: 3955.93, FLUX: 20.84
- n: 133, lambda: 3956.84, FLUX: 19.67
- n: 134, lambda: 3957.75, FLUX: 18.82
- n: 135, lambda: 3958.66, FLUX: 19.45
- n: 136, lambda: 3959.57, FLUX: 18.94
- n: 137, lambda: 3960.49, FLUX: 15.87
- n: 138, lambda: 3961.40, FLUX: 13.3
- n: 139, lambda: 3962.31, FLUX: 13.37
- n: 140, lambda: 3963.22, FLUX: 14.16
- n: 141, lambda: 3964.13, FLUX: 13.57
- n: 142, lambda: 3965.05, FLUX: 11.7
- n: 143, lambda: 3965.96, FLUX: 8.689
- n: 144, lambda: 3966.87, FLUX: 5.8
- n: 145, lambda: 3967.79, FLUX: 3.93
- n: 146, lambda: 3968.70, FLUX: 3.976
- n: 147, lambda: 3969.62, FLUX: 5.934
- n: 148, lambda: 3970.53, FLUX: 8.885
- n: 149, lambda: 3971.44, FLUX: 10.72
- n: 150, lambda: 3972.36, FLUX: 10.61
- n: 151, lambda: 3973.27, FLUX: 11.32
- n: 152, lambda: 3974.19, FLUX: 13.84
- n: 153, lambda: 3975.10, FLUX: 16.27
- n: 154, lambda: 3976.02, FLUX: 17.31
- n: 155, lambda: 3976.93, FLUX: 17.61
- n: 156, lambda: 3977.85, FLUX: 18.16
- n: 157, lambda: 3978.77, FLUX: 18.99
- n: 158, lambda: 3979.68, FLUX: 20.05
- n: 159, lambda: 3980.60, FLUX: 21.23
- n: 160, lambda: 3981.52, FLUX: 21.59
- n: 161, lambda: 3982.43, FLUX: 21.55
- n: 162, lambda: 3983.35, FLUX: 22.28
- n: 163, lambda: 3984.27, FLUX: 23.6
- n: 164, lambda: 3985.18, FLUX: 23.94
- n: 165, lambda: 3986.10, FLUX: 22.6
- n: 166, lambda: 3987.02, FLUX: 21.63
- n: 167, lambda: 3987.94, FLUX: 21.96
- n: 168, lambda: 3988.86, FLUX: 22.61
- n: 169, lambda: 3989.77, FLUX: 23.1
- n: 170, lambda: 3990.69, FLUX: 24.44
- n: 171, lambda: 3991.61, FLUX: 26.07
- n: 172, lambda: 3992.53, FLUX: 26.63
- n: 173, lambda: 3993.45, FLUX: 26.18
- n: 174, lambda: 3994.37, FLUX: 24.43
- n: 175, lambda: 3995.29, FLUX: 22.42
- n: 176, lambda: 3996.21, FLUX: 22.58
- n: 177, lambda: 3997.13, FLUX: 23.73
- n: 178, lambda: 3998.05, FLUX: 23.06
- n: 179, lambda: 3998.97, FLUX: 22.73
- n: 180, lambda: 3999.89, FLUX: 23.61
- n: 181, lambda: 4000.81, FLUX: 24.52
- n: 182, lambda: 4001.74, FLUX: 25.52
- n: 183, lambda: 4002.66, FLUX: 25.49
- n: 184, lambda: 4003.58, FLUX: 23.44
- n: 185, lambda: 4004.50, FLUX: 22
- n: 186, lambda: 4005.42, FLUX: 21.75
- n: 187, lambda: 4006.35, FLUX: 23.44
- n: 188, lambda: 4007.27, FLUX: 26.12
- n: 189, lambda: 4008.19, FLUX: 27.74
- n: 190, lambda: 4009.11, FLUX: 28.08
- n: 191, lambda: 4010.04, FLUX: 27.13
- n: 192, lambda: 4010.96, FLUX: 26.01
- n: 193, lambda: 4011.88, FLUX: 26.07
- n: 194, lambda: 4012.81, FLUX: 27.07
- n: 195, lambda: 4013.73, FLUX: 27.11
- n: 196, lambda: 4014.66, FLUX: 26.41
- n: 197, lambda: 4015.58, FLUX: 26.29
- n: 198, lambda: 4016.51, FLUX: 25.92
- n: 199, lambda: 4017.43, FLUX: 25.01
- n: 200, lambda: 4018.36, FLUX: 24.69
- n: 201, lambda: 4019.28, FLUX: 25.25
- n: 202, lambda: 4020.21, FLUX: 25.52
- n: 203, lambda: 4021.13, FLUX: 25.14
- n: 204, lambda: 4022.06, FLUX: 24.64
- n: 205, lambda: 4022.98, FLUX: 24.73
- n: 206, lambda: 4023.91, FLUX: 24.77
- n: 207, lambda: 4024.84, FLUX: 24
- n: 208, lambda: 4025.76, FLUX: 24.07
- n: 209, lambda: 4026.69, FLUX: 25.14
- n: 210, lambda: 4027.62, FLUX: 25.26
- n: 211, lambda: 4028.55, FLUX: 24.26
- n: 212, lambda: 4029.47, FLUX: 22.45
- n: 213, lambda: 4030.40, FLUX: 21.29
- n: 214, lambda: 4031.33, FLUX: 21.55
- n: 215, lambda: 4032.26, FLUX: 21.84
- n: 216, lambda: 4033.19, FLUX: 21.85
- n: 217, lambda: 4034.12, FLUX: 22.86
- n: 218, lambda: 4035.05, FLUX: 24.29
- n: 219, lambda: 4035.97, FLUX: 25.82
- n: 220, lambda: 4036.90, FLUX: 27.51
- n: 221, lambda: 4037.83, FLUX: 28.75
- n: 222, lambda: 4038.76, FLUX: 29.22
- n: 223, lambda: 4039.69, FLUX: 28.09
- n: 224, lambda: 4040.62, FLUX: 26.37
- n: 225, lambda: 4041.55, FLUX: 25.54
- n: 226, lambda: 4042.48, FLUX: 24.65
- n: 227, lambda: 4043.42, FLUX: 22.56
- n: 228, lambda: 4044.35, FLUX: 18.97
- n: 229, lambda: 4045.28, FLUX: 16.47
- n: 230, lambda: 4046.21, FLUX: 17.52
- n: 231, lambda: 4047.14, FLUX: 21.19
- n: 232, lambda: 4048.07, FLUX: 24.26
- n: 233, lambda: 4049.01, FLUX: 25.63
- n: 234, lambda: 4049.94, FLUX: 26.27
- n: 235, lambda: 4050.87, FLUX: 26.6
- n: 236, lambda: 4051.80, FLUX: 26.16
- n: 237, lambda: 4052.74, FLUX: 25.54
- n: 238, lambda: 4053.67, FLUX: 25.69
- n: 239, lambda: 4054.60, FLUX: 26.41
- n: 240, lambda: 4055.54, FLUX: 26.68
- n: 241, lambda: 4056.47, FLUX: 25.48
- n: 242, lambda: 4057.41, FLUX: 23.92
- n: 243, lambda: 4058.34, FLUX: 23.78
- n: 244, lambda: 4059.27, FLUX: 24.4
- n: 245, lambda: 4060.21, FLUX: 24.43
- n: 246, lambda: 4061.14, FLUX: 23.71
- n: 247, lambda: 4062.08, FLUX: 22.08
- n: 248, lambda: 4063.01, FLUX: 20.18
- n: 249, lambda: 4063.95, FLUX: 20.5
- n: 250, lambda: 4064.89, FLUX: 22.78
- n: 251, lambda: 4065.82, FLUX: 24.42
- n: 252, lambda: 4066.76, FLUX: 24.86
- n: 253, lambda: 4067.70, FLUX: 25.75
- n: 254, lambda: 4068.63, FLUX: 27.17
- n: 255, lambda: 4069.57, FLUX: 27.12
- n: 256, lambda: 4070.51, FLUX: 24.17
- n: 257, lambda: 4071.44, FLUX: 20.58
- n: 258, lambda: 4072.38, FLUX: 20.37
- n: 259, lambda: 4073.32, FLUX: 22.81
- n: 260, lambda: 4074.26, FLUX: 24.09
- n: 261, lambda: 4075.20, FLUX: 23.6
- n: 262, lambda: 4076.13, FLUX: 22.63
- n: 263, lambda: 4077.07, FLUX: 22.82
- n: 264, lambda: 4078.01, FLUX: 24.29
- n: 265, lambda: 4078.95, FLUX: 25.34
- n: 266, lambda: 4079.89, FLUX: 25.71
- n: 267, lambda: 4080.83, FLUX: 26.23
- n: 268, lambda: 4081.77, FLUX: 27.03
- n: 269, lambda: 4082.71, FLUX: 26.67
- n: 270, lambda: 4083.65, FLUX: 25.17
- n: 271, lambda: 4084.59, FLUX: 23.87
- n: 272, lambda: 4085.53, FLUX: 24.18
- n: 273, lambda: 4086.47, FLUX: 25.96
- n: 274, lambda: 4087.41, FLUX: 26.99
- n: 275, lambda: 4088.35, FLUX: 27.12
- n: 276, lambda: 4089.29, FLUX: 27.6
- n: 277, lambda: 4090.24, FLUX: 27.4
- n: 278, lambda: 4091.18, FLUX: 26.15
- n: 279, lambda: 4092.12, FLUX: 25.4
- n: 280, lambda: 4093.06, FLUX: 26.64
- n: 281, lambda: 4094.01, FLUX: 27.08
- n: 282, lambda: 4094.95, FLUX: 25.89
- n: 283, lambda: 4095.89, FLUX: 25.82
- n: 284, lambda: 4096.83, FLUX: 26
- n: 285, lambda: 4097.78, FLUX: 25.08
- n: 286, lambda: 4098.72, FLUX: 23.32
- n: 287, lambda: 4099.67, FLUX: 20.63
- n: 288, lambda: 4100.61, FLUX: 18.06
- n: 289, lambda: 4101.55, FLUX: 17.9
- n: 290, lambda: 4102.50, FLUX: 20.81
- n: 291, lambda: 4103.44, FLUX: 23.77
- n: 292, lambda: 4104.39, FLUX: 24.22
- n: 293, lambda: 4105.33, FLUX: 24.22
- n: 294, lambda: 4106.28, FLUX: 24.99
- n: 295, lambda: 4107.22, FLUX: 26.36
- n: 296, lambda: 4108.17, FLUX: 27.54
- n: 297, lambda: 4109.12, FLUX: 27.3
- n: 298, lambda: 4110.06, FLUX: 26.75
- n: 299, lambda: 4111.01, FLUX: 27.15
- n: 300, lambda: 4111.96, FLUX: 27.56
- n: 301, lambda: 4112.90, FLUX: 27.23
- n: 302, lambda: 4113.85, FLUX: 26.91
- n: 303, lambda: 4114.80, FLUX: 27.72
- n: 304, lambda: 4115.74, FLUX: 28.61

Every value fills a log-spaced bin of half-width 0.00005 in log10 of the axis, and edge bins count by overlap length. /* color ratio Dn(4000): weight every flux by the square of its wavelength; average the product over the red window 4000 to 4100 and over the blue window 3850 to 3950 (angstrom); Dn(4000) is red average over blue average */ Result 1.57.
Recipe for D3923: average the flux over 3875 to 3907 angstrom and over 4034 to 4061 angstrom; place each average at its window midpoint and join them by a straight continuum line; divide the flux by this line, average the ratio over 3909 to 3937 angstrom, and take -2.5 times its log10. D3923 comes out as 0.32 mag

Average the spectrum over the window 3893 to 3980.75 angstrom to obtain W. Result 15.3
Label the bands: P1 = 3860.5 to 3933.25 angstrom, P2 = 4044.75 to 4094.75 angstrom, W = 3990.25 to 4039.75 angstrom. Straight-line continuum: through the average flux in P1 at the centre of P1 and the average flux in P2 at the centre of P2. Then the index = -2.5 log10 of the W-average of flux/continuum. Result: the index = -0.119 mag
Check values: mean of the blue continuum 17.5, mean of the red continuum 24.5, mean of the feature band 24.9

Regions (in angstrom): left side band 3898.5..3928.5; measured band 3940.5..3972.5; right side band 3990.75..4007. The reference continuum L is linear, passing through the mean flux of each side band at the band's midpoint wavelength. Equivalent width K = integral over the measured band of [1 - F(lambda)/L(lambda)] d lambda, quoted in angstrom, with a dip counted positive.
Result 8.8 angstrom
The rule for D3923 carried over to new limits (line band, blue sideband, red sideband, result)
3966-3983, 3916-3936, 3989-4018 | 0.44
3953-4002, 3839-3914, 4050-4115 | 0.19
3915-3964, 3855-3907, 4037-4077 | 0.35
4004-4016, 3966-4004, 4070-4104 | -0.25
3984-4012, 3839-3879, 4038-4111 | -0.08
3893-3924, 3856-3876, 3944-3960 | 0.03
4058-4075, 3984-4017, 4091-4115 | 0.06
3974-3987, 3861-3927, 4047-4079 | 0.07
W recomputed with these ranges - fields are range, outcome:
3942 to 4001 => 18.1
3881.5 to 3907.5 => 17.5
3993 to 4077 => 24.3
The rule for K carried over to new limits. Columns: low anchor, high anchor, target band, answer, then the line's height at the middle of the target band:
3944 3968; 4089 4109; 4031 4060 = -3.94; 21.5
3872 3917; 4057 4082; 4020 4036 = -0.86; 22.6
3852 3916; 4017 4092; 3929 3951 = 9.38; 20.7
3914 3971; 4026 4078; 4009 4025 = -3.87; 20.8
